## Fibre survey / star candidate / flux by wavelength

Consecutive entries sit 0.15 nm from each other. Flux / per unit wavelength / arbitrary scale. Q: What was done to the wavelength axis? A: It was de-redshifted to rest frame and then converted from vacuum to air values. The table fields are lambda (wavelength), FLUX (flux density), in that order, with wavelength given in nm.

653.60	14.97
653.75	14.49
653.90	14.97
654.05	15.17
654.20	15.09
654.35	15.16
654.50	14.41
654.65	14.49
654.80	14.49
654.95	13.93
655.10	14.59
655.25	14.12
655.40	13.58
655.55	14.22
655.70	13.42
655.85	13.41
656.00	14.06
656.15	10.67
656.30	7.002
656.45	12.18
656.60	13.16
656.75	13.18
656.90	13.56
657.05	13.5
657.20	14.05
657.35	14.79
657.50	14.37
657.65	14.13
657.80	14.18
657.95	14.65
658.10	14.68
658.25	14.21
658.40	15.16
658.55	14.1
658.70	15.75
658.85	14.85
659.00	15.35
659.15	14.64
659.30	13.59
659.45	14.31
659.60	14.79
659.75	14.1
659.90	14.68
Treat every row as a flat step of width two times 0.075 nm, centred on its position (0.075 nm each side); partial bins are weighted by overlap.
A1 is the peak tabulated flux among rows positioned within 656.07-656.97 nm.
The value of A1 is 13.56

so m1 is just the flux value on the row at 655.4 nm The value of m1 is 13.58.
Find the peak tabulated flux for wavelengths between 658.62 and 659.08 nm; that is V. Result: 15.75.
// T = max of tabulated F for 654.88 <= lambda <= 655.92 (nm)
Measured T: 14.59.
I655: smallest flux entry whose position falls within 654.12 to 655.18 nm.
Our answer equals 13.93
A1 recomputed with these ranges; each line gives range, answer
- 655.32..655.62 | 14.22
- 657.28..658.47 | 15.16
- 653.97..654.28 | 15.17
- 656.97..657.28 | 14.05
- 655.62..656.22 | 14.06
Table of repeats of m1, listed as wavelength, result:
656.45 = 12.18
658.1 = 14.68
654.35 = 15.16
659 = 15.35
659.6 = 14.79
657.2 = 14.05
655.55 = 14.22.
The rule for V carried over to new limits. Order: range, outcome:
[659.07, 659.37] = 14.64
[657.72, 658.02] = 14.65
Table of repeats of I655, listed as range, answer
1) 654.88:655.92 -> 13.41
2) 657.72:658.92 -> 14.1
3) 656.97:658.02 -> 13.5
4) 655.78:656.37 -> 7.002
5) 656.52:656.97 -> 13.16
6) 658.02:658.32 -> 14.21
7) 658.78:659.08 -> 14.85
